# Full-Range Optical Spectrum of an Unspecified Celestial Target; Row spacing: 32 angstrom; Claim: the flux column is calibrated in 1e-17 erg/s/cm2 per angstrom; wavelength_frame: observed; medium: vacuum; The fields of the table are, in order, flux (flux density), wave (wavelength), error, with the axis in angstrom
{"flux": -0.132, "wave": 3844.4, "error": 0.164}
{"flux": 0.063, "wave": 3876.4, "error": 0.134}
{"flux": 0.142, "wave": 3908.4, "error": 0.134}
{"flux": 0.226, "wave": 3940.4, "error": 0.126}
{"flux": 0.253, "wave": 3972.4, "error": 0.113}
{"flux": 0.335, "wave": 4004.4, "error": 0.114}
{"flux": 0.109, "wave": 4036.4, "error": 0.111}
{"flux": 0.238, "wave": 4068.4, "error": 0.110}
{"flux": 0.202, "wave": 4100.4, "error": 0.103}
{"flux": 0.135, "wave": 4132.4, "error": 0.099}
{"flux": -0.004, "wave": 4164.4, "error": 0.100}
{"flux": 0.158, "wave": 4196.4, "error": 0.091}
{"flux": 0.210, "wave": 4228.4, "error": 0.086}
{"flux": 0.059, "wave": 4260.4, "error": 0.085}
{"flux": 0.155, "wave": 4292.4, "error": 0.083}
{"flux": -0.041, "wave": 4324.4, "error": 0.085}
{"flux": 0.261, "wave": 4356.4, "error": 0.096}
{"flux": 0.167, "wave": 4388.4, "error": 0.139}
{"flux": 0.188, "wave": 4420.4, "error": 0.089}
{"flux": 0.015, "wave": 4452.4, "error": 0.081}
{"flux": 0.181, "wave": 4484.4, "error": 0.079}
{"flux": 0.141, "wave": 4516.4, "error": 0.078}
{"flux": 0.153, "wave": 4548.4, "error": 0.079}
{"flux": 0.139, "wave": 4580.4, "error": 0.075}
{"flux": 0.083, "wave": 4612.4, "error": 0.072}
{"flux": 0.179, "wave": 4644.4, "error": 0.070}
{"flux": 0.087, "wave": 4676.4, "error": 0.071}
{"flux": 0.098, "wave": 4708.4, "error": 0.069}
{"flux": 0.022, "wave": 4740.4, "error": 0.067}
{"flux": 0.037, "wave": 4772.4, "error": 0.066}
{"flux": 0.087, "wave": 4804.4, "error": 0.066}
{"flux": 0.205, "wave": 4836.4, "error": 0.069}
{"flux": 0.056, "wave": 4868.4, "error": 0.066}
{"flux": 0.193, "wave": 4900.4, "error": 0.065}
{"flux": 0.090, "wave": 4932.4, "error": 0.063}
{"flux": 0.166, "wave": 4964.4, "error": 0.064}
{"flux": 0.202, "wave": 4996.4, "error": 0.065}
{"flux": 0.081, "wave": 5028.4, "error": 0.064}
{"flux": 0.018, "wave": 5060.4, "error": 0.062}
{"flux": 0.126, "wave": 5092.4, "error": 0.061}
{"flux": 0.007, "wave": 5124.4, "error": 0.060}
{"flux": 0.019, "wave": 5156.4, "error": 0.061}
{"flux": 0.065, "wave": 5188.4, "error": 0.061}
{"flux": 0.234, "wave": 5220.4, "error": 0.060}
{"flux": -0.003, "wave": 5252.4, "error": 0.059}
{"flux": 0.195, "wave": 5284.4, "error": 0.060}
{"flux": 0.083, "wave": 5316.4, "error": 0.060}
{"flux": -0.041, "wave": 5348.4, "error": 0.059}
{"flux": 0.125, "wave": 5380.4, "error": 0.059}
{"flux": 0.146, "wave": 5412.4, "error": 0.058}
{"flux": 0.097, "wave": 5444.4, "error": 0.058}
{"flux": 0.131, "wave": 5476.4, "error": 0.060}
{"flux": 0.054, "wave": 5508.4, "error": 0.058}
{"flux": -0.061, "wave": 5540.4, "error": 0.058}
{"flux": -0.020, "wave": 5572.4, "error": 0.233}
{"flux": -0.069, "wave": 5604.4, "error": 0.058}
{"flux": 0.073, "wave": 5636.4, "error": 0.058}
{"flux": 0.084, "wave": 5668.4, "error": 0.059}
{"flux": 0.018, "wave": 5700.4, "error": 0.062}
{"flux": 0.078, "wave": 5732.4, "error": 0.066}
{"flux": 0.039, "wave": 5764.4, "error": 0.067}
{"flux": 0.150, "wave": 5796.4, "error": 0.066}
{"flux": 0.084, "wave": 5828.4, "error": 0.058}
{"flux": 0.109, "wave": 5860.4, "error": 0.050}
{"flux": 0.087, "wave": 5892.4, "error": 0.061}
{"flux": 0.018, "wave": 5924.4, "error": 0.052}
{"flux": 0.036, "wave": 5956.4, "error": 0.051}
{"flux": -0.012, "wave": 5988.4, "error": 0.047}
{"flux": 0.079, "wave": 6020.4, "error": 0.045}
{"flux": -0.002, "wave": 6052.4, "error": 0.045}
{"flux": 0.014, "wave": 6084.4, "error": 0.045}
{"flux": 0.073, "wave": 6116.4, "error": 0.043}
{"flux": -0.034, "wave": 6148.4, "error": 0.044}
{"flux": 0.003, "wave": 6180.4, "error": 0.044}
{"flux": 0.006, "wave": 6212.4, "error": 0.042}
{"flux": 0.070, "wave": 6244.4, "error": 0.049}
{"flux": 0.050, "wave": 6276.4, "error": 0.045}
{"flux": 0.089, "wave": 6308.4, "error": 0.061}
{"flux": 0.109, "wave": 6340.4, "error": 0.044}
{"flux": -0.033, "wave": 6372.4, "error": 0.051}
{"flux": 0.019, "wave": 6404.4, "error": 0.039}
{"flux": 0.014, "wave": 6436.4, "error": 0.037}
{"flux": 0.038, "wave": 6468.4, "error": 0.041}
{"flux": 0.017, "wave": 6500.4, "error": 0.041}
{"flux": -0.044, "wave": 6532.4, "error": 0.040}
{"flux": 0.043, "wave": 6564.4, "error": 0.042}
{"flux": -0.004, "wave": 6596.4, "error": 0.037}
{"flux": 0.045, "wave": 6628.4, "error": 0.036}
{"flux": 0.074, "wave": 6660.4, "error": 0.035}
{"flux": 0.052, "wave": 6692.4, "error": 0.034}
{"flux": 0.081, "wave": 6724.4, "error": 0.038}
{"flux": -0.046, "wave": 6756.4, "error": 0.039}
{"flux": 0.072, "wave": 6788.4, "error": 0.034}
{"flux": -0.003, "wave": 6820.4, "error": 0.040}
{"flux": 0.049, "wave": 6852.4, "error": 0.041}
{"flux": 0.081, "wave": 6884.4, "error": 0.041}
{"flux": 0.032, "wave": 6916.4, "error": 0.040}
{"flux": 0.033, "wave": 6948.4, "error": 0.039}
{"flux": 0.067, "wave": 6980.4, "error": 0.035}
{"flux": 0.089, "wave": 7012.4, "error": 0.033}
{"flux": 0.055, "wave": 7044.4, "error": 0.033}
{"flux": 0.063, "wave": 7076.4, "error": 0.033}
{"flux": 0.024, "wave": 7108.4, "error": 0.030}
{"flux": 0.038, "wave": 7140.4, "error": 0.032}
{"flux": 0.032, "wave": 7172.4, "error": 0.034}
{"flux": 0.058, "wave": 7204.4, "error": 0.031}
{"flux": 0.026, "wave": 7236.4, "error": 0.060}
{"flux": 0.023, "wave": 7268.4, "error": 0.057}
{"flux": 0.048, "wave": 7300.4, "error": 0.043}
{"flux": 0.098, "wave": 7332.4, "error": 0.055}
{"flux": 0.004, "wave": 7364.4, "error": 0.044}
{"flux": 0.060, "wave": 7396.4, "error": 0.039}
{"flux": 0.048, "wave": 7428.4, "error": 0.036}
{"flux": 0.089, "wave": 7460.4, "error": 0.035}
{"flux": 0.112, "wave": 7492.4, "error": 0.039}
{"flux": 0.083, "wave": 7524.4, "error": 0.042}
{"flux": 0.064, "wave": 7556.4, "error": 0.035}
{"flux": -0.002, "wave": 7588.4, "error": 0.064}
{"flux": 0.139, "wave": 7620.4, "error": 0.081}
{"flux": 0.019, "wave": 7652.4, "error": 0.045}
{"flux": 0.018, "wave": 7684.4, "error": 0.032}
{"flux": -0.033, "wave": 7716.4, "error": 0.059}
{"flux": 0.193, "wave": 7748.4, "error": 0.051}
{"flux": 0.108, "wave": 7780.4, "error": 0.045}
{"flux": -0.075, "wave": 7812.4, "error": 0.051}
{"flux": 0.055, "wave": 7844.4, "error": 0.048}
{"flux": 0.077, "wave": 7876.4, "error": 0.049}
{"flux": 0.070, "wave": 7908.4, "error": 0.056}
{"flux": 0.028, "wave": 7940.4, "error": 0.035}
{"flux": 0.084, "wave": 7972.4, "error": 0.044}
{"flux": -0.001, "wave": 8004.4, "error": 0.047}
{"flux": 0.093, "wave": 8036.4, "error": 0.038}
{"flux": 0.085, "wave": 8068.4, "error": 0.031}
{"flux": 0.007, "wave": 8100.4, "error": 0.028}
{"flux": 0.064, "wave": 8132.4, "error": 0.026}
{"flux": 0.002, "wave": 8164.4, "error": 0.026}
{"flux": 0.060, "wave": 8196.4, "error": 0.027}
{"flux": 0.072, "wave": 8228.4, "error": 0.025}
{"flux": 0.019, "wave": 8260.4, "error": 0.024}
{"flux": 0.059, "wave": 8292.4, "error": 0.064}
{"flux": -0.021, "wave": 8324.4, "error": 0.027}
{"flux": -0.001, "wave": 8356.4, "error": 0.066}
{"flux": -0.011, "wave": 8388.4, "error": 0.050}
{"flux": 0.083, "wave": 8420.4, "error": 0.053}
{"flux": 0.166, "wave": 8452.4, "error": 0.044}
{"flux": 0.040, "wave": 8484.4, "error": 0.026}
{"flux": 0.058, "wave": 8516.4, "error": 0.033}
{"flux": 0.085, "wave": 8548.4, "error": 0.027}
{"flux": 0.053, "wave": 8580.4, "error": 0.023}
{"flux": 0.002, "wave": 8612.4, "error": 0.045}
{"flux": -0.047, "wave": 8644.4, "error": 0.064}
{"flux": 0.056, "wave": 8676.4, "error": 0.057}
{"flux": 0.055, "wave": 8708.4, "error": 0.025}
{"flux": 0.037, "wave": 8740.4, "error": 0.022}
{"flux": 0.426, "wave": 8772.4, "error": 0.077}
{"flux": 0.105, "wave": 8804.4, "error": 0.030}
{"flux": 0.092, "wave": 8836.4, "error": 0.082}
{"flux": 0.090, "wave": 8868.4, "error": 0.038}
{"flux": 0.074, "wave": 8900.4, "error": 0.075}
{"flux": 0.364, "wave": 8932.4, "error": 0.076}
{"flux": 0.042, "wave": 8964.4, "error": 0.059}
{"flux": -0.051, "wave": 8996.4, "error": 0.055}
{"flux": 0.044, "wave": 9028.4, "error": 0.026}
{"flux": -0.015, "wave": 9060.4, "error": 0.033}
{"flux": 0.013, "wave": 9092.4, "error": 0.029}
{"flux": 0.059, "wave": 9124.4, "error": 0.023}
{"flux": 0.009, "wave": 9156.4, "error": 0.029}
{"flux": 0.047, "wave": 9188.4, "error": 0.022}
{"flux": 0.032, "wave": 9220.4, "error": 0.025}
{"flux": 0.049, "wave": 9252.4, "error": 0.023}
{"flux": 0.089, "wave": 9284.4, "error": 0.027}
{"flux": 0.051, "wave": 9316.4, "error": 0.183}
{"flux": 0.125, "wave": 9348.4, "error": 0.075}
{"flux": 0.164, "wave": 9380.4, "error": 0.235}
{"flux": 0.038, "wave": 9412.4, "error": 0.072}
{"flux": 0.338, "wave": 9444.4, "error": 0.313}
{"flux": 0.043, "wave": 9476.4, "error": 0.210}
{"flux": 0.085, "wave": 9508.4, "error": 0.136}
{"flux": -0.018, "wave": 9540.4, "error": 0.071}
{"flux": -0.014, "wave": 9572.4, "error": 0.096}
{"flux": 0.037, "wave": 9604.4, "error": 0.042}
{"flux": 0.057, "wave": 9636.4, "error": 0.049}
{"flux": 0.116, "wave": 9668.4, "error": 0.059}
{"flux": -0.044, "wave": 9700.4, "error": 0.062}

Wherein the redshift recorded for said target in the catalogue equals 1.398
